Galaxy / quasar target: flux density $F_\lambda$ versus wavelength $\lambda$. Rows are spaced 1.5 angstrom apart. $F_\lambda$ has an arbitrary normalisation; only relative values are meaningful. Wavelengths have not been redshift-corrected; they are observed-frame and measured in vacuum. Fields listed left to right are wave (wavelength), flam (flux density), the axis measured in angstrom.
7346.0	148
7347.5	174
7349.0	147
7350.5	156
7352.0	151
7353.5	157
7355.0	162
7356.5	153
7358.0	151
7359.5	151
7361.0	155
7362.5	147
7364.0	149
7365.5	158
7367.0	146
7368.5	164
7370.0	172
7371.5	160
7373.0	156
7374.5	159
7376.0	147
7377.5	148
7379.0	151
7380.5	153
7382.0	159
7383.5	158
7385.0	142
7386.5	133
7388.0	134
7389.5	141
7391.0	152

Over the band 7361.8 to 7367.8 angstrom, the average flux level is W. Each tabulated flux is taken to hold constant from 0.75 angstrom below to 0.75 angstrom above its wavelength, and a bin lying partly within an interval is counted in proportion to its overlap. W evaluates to 150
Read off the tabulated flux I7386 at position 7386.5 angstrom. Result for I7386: 133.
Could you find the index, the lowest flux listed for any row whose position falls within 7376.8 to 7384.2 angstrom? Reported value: 148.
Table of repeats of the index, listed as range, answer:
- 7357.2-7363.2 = 147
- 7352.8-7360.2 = 151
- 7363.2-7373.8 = 146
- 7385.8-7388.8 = 133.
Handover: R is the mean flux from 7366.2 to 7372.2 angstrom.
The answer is 160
